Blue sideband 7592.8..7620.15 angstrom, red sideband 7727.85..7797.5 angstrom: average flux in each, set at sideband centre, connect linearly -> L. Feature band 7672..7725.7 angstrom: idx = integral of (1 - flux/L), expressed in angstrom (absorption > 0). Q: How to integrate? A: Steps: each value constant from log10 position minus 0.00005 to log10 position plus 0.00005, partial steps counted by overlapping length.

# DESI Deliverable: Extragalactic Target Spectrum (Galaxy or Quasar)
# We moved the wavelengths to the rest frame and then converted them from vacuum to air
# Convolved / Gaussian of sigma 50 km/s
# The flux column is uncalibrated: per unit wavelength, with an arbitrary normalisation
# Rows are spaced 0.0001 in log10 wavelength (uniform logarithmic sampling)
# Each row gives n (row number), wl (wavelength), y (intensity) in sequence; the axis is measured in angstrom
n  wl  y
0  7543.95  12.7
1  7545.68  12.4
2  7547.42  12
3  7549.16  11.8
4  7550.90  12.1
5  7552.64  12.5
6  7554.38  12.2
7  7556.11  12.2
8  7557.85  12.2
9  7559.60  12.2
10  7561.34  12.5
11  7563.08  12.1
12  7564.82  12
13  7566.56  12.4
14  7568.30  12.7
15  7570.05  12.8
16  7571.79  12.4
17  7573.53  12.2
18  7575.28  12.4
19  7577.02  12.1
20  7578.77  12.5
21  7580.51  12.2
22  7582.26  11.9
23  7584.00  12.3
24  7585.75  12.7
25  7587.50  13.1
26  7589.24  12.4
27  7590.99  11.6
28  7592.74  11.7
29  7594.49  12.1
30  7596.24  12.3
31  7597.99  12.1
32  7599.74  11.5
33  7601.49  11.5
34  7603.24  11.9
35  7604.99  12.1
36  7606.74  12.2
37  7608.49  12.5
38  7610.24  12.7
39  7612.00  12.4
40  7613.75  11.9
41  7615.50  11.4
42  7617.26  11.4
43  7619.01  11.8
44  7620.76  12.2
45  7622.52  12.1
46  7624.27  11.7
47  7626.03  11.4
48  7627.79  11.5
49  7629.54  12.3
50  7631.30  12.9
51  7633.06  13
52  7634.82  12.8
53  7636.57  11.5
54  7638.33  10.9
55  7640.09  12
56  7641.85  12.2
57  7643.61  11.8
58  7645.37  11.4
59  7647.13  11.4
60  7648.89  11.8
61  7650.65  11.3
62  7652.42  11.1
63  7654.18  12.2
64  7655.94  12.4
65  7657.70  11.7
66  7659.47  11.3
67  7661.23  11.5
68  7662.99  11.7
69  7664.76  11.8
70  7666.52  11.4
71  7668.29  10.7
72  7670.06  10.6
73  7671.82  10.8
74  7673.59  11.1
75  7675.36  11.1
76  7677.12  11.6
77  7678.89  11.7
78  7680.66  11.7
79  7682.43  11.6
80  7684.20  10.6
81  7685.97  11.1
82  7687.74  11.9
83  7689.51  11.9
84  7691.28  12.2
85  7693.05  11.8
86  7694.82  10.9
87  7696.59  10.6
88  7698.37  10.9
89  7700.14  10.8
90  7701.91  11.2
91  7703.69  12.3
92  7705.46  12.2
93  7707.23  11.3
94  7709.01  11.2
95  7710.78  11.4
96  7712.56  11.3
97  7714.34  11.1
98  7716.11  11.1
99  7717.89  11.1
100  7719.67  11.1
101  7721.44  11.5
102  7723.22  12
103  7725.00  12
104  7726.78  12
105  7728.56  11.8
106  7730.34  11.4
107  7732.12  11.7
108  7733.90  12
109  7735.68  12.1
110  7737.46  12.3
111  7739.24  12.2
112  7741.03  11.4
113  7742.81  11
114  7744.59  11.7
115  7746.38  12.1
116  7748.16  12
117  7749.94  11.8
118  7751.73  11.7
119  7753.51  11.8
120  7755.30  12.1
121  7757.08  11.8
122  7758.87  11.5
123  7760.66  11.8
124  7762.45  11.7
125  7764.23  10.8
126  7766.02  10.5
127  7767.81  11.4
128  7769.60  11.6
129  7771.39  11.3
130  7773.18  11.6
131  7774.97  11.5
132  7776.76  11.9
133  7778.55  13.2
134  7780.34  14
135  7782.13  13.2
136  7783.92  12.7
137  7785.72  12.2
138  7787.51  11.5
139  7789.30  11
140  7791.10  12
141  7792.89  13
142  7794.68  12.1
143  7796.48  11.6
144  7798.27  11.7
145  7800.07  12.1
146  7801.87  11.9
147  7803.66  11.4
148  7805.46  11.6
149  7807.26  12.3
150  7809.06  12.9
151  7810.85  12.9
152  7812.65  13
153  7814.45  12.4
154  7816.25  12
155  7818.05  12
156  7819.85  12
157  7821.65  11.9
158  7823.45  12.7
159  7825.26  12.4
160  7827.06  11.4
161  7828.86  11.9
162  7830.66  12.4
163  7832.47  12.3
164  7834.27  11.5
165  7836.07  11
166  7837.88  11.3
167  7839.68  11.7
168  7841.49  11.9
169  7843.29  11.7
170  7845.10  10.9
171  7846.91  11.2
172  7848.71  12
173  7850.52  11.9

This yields 2.3 angstrom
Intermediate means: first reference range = 12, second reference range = 11.9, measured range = 11.4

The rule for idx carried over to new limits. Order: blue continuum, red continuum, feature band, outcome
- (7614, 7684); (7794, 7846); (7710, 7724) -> 0.5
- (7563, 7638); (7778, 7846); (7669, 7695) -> 1.6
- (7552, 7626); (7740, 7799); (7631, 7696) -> 2.4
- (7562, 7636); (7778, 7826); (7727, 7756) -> 1.0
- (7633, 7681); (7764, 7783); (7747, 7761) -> 0.1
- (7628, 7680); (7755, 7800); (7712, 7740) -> 0.3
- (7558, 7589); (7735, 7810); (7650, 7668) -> 0.8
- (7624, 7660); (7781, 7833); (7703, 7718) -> 0.7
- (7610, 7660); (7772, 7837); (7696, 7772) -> 3.0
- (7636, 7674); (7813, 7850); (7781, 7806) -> -0.5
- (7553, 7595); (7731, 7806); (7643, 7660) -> 0.7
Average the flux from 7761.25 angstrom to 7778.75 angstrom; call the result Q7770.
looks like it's 11.5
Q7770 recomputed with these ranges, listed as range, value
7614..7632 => 11.9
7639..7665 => 11.7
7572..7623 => 12.1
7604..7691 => 11.7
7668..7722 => 11.3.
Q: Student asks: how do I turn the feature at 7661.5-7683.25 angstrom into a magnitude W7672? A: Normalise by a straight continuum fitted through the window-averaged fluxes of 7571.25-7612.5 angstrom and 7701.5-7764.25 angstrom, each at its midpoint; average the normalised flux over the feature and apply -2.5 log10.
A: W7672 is 0.054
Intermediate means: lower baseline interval 12.2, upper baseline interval 11.7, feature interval 11.3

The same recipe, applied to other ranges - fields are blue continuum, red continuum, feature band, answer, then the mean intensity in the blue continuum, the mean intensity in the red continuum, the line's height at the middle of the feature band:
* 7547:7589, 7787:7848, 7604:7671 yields 0.04 mag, 12.3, 11.9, 12.2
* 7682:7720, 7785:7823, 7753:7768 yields 0.03 mag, 11.3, 12.1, 11.8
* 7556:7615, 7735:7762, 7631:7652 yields 0.02 mag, 12.2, 11.8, 12.1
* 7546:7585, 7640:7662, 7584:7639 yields -0.01 mag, 12.3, 11.7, 12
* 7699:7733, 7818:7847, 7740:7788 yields -0.02 mag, 11.5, 11.8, 11.6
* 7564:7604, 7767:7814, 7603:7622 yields 0.01 mag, 12.2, 12.1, 12.2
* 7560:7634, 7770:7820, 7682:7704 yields 0.08 mag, 12.2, 12.2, 12.2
